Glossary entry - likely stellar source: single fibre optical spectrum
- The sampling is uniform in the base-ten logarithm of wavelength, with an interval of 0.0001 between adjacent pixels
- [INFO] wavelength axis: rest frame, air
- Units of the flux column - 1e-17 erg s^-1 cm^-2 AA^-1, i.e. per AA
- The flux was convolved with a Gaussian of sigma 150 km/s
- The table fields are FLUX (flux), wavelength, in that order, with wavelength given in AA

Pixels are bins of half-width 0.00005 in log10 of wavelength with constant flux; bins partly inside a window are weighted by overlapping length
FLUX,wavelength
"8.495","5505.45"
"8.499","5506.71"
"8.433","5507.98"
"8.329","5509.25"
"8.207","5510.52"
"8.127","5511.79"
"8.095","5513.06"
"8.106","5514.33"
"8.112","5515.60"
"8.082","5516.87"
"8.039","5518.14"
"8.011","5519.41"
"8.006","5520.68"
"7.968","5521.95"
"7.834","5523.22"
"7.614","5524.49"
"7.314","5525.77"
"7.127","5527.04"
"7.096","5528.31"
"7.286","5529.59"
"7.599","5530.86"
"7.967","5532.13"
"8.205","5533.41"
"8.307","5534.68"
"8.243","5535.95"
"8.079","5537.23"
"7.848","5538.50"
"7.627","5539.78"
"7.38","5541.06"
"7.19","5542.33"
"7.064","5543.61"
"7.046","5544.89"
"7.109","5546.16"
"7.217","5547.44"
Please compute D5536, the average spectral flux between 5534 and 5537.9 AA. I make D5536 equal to 8.22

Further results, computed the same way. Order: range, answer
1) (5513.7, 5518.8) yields 8.09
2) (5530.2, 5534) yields 7.92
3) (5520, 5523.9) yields 7.95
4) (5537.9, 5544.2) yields 7.41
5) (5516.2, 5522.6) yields 8.03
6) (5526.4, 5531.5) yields 7.29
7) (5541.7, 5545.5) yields 7.09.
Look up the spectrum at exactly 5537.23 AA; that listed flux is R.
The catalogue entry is 8.079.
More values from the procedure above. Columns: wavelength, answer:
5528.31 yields 7.096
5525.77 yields 7.314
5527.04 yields 7.127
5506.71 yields 8.499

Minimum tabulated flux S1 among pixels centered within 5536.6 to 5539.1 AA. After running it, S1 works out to 7.848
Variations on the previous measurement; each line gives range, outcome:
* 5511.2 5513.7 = 8.095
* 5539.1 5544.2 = 7.064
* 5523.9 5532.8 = 7.096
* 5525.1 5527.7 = 7.127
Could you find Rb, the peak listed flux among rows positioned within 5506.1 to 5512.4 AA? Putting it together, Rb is 8.499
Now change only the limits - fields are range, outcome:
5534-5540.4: 8.307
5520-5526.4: 8.006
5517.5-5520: 8.039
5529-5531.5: 7.599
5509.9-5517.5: 8.207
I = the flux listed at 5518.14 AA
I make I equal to 8.039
